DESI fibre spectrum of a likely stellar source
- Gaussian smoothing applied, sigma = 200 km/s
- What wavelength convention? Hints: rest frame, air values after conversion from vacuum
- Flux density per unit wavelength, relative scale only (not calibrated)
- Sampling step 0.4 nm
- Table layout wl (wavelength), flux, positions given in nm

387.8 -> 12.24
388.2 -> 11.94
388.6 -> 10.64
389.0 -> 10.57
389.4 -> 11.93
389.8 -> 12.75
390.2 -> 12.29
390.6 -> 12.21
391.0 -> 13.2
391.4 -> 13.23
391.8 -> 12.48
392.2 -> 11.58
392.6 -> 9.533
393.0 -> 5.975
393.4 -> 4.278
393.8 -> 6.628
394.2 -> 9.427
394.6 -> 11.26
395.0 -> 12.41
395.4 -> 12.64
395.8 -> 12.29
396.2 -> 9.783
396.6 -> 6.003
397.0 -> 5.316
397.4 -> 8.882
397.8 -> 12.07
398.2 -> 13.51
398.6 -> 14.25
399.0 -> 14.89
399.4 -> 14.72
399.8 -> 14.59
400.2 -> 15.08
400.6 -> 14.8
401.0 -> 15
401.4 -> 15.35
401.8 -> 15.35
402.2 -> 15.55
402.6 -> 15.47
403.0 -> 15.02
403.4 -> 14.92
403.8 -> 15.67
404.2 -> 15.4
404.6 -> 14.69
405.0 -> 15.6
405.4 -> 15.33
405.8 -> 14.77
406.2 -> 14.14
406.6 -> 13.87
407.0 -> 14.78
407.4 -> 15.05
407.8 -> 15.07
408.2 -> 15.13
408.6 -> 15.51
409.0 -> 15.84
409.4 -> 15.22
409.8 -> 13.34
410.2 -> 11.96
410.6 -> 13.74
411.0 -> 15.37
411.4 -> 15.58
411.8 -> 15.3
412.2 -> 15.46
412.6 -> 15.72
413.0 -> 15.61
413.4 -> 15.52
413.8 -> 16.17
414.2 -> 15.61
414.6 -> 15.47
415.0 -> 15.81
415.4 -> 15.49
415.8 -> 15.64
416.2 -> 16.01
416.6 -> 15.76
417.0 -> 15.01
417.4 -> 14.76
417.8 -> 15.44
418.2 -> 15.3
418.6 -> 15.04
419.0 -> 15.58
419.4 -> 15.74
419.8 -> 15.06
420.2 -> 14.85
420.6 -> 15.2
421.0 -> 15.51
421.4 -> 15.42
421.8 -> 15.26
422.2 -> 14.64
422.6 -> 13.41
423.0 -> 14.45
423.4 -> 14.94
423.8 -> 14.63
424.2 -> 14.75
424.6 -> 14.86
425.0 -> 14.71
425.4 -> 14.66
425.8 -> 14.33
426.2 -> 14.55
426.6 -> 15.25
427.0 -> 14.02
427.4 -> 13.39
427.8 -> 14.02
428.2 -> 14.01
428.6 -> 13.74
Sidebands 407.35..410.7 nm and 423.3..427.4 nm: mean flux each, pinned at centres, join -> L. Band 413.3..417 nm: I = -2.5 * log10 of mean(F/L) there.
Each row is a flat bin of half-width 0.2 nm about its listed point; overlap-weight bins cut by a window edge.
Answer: -0.08 mag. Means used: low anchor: 14.5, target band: 15.7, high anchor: 14.6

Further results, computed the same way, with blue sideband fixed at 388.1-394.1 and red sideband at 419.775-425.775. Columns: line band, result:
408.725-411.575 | -0.11 mag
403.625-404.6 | -0.24 mag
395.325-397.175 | 0.24 mag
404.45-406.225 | -0.20 mag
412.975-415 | -0.15 mag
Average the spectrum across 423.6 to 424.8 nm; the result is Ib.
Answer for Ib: 14.7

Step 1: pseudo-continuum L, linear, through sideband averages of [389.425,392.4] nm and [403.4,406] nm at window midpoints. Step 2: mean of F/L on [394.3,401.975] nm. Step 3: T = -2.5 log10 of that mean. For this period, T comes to 0.12 mag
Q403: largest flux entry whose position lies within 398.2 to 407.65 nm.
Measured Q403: 15.67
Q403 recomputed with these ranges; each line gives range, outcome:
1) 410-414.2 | 16.17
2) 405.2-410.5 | 15.84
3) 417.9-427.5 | 15.74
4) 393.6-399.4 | 14.89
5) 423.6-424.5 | 14.75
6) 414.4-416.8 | 16.01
